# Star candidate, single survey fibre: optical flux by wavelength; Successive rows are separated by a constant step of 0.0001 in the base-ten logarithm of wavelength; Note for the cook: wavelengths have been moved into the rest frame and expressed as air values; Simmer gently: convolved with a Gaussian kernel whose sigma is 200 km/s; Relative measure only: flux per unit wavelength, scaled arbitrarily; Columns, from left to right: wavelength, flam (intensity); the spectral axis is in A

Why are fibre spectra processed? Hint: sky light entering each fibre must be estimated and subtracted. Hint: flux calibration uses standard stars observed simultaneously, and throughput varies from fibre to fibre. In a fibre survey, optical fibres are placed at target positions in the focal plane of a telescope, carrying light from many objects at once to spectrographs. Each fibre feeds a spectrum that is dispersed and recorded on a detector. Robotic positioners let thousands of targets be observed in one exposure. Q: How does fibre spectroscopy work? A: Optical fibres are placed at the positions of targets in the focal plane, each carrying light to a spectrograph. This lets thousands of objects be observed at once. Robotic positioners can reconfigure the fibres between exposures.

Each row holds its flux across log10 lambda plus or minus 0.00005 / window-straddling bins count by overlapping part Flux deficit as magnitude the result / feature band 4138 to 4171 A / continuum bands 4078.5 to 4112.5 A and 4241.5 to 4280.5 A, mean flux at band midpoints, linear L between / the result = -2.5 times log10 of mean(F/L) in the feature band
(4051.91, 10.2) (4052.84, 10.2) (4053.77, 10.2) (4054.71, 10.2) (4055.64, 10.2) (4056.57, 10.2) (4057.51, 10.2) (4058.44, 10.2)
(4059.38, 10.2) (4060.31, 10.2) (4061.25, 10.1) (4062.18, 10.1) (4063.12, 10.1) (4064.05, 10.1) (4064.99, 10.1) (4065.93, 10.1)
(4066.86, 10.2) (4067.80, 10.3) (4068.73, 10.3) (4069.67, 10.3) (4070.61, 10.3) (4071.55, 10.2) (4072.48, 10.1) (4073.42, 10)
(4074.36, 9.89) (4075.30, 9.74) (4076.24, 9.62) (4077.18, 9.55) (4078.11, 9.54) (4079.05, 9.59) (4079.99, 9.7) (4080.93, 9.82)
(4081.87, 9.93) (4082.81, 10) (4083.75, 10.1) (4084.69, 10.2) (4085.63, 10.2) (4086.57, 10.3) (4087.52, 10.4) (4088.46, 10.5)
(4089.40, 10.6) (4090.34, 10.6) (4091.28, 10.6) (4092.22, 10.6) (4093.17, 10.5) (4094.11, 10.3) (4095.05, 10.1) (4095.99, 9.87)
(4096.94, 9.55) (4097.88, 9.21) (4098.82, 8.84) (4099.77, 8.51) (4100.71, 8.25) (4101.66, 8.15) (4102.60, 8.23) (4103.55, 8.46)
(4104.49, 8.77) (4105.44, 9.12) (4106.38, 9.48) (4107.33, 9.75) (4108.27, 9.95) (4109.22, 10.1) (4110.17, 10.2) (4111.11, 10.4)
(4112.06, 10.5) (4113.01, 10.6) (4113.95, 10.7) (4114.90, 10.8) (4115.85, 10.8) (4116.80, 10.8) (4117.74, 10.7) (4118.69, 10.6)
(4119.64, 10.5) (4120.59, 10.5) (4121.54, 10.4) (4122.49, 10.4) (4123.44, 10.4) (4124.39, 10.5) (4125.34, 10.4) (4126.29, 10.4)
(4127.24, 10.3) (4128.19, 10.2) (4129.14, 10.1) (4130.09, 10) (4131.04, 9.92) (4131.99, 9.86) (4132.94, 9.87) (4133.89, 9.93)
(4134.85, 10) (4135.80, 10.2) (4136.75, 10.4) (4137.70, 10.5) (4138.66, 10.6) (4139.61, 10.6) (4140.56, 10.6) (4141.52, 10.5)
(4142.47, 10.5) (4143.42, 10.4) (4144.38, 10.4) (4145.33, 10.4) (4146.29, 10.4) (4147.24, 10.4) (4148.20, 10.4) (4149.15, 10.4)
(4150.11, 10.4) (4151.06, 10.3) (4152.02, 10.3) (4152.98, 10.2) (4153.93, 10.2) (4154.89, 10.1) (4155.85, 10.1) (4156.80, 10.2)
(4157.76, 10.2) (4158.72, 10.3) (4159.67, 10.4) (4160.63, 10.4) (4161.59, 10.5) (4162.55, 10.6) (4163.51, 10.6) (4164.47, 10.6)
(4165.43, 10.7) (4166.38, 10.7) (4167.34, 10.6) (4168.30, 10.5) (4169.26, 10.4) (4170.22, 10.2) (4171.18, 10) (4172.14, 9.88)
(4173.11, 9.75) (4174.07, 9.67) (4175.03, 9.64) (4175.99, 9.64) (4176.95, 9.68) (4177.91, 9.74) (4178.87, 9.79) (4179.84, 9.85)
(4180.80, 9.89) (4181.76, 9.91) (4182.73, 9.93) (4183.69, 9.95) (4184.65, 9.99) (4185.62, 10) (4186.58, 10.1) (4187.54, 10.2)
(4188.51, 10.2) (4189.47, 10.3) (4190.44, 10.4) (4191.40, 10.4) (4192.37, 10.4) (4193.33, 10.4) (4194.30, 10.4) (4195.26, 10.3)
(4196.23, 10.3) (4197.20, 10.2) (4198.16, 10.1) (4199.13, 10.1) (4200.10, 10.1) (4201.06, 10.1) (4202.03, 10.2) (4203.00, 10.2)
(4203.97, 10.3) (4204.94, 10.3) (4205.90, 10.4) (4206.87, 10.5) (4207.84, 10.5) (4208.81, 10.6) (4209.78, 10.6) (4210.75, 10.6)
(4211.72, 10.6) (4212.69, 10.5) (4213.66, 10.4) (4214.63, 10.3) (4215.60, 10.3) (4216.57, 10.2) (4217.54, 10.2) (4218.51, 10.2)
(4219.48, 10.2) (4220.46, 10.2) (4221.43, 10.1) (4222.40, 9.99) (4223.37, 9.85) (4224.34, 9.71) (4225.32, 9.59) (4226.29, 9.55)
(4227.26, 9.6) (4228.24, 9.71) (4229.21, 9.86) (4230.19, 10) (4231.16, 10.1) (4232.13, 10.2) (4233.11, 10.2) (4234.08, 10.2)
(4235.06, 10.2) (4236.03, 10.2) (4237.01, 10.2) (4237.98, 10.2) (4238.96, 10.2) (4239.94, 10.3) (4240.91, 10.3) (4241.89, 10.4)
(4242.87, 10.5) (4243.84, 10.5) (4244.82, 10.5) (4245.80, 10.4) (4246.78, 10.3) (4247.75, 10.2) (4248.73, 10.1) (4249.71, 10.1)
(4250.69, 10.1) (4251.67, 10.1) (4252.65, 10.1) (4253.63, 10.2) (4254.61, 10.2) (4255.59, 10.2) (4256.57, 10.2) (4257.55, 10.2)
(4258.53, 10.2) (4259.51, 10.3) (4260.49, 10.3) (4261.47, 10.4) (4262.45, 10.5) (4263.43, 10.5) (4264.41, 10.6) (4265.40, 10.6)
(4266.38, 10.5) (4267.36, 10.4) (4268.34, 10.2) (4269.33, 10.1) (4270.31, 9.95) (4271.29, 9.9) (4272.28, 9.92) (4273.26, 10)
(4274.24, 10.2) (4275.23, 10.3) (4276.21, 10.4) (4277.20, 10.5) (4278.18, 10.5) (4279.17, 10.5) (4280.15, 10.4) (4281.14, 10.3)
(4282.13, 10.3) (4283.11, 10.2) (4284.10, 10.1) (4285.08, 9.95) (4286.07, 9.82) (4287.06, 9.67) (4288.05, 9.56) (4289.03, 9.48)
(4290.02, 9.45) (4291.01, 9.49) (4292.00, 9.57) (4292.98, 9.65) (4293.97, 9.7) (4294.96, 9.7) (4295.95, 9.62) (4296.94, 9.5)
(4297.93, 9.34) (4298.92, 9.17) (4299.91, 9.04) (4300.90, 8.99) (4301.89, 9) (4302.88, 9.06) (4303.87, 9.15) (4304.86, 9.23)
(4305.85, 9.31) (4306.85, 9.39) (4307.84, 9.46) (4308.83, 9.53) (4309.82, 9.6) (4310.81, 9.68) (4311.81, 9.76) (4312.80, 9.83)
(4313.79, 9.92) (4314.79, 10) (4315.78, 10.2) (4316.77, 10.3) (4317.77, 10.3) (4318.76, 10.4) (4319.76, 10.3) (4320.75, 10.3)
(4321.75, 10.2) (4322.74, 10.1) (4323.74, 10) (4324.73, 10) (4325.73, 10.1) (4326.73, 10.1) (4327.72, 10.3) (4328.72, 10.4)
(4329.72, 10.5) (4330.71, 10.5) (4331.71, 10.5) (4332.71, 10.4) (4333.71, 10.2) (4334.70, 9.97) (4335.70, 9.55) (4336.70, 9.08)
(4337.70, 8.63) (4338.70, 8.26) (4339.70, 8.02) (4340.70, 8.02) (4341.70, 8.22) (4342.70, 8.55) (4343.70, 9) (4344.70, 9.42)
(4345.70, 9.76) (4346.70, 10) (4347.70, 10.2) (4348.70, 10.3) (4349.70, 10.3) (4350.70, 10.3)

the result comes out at -0.05 mag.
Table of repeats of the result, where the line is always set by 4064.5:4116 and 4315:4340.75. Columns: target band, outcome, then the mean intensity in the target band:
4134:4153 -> -0.05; 10.4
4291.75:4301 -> 0.05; 9.45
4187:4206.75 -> -0.04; 10.3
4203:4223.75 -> -0.05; 10.3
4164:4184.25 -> -0.02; 10.1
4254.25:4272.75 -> -0.04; 10.3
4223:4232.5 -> 0.01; 9.81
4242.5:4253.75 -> -0.04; 10.3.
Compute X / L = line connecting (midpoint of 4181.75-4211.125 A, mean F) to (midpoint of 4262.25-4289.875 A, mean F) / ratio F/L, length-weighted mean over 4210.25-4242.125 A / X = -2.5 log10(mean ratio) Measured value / 0.01 mag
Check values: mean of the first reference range 10.3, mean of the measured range 10.1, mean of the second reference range 10.2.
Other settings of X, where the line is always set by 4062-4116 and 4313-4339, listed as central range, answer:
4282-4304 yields 0.05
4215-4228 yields 0.00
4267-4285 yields -0.02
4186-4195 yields -0.04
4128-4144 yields -0.03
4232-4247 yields -0.03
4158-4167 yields -0.06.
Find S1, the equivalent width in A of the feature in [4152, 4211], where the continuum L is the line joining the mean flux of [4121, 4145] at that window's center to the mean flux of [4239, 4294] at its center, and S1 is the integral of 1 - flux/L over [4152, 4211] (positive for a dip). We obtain 0.2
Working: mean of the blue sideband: 10.3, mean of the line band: 10.2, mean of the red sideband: 10.2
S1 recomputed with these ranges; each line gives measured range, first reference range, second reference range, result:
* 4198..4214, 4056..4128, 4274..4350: -0.8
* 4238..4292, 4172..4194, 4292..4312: -3.4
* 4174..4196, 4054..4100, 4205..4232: 0.2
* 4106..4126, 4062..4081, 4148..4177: -0.6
